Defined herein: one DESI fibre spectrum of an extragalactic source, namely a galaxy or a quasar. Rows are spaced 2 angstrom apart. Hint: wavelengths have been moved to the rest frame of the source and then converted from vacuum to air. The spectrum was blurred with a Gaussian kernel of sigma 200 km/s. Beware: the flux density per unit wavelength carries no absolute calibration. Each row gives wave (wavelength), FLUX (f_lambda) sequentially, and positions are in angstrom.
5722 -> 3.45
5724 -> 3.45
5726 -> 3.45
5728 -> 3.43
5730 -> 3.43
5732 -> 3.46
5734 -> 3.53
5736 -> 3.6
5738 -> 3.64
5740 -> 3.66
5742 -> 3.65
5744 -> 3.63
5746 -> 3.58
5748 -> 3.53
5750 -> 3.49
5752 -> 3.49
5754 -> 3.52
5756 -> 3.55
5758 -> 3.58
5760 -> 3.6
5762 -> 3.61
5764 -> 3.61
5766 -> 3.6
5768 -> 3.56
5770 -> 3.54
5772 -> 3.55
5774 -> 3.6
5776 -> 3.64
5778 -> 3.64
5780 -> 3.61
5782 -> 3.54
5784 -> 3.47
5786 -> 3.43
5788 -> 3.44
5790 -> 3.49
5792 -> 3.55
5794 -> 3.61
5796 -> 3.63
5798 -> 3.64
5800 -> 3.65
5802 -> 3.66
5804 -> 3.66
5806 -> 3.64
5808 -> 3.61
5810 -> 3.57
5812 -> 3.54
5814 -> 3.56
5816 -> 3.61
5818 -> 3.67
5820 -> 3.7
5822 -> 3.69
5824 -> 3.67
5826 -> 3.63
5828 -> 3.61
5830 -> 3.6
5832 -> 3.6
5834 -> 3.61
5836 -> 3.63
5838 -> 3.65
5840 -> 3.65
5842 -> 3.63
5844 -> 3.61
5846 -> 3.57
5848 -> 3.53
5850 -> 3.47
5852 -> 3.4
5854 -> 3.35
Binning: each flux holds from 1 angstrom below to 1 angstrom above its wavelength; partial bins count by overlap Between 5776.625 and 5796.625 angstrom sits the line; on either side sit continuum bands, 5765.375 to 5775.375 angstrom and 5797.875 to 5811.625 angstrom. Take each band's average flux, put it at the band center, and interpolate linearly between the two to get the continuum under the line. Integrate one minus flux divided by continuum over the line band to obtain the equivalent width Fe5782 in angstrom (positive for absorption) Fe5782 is 0.3 angstrom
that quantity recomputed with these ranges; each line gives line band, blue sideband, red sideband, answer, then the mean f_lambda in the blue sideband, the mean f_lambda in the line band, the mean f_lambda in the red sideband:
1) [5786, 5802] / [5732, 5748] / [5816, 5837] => 0.2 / 3.6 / 3.57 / 3.64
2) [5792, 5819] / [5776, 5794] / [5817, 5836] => -0.2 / 3.53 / 3.62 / 3.64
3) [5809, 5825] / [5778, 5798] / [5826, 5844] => -0.2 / 3.54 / 3.63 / 3.62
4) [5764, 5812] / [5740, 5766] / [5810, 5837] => 0.3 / 3.57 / 3.58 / 3.62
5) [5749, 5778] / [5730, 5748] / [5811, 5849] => 0.2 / 3.58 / 3.57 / 3.62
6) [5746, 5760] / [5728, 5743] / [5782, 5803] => 0.1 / 3.56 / 3.54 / 3.56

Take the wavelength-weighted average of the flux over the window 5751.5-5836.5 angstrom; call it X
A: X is 3.59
